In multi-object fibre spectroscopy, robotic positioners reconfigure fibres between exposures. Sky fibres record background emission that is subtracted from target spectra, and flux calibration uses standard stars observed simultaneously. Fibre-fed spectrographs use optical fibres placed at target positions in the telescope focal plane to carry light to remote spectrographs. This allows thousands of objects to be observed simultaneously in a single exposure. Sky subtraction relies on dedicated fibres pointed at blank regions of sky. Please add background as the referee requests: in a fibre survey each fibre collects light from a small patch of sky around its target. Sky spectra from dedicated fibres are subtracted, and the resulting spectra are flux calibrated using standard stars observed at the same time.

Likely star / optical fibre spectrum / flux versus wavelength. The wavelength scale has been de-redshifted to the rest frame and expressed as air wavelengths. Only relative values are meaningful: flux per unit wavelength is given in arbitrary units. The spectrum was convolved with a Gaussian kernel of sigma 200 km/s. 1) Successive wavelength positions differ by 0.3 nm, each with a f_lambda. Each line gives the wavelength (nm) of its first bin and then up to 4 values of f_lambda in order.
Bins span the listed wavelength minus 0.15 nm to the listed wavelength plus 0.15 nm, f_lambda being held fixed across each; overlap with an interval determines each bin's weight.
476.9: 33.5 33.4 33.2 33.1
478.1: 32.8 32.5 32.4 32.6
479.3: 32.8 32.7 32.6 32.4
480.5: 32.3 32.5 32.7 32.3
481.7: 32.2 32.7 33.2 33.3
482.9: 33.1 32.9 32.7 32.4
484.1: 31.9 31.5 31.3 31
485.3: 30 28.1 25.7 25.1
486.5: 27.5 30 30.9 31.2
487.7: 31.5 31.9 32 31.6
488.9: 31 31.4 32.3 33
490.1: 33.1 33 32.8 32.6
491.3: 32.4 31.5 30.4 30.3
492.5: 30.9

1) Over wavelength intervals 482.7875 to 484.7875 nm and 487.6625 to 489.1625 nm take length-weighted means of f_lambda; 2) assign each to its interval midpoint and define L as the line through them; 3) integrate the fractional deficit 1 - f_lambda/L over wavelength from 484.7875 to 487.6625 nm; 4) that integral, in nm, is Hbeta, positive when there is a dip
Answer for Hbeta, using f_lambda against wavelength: 0.263 nm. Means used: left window 32.3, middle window 29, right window 31.6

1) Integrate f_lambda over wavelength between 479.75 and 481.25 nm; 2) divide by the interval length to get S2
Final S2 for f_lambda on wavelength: 32.5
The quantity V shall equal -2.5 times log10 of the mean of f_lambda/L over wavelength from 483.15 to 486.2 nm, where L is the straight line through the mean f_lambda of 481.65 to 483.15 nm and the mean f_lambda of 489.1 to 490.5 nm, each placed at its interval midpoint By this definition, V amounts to 0.08 mag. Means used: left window 32.9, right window 32.6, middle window 30.4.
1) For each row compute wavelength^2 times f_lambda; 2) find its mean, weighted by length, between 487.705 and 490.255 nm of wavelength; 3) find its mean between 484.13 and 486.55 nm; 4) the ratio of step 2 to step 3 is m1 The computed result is 1.1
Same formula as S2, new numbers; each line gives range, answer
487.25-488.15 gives 31.5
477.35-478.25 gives 33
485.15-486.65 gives 27.3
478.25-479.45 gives 32.6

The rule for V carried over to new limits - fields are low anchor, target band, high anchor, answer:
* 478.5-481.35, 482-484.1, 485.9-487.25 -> -0.08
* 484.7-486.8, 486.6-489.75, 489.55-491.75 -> -0.03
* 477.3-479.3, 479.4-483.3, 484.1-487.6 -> -0.04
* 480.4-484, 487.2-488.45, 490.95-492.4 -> 0.01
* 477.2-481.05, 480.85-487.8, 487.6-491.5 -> 0.05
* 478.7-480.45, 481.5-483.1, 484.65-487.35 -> -0.06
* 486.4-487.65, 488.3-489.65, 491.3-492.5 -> -0.04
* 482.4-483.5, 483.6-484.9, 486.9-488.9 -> 0.03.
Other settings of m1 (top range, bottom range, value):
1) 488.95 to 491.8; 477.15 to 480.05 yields 1.04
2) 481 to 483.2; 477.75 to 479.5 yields 1.02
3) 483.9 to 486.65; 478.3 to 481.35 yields 0.92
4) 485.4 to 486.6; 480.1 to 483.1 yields 0.83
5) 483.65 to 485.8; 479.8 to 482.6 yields 0.96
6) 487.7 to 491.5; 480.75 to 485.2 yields 1.02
